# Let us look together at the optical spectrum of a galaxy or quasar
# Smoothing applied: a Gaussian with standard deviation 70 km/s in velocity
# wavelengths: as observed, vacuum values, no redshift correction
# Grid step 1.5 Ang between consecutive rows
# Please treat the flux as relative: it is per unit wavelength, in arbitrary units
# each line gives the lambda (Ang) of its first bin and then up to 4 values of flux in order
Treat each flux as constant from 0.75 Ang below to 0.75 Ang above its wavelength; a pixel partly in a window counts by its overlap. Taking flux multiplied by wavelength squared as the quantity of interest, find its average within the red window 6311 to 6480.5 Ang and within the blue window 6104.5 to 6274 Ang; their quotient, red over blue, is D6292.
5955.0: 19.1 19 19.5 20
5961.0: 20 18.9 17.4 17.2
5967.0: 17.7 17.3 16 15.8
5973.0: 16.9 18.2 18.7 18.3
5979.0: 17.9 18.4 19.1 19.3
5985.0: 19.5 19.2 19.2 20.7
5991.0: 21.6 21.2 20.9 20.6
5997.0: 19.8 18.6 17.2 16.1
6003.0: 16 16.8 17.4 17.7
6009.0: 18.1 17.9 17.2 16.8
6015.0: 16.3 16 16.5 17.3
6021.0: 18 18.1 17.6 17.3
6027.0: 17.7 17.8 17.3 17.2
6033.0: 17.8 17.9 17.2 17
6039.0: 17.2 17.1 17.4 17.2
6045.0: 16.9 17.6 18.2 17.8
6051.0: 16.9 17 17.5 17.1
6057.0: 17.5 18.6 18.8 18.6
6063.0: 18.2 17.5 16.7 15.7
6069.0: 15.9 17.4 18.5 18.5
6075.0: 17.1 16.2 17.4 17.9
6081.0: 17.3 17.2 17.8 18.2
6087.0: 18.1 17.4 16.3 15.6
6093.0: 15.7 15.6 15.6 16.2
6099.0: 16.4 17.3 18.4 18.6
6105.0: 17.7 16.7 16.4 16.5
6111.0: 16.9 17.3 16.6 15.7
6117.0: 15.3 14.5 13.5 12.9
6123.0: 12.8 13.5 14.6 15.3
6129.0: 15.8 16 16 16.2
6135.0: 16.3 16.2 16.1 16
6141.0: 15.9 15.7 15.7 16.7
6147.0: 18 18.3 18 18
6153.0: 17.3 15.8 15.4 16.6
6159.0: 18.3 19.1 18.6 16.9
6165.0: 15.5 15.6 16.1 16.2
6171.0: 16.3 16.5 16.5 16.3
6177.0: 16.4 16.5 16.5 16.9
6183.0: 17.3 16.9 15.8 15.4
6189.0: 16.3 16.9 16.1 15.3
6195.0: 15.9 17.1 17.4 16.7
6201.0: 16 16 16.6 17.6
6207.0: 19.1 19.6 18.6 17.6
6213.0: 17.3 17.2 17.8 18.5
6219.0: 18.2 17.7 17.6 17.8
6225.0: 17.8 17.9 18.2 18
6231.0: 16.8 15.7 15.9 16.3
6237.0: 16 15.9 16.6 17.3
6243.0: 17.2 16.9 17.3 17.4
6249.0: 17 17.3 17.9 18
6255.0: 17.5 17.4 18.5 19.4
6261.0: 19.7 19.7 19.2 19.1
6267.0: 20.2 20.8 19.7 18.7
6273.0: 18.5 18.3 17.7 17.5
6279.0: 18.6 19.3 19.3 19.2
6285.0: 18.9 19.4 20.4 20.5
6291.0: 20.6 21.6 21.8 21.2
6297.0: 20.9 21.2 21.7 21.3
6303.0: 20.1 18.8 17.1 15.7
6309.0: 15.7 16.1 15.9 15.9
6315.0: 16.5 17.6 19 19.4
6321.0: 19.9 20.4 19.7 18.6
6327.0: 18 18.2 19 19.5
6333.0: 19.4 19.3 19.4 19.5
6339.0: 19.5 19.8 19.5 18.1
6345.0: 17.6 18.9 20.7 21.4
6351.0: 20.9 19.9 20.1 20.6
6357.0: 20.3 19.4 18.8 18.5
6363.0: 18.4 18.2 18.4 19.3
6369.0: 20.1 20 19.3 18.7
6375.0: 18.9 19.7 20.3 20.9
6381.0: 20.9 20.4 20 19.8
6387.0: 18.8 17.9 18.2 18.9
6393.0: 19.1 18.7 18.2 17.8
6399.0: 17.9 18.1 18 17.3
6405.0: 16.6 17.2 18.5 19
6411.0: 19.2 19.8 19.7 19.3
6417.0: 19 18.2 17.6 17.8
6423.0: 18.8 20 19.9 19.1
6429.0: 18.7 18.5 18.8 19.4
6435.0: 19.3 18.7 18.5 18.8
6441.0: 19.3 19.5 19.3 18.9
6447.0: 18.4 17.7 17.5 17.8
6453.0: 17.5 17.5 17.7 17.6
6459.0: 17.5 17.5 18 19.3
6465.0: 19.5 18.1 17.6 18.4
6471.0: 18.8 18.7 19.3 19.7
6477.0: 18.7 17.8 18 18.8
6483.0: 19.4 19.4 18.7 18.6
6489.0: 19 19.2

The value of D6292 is 1.19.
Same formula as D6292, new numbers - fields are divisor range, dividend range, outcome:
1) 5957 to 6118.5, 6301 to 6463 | 1.19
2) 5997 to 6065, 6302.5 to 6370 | 1.19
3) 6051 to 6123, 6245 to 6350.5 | 1.20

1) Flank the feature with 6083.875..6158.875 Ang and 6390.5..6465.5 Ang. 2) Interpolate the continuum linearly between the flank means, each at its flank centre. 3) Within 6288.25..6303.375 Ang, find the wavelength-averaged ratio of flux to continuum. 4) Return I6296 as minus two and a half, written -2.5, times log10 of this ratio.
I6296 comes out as -0.20 mag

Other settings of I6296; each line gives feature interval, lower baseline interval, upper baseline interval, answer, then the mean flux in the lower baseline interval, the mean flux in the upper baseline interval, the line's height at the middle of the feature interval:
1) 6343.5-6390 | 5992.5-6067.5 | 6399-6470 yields -0.07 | 17.6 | 18.5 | 18.3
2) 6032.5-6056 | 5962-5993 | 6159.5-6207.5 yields 0.03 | 18.5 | 16.6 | 17.9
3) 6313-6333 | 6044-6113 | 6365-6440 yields -0.01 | 17.2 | 18.9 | 18.5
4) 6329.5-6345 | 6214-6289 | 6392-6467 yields -0.06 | 18.1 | 18.5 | 18.3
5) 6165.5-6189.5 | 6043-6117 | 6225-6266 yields 0.07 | 17.2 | 17.6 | 17.4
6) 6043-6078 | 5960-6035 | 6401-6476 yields 0.04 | 18.1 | 18.5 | 18.1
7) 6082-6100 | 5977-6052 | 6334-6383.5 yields 0.10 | 18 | 19.6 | 18.3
